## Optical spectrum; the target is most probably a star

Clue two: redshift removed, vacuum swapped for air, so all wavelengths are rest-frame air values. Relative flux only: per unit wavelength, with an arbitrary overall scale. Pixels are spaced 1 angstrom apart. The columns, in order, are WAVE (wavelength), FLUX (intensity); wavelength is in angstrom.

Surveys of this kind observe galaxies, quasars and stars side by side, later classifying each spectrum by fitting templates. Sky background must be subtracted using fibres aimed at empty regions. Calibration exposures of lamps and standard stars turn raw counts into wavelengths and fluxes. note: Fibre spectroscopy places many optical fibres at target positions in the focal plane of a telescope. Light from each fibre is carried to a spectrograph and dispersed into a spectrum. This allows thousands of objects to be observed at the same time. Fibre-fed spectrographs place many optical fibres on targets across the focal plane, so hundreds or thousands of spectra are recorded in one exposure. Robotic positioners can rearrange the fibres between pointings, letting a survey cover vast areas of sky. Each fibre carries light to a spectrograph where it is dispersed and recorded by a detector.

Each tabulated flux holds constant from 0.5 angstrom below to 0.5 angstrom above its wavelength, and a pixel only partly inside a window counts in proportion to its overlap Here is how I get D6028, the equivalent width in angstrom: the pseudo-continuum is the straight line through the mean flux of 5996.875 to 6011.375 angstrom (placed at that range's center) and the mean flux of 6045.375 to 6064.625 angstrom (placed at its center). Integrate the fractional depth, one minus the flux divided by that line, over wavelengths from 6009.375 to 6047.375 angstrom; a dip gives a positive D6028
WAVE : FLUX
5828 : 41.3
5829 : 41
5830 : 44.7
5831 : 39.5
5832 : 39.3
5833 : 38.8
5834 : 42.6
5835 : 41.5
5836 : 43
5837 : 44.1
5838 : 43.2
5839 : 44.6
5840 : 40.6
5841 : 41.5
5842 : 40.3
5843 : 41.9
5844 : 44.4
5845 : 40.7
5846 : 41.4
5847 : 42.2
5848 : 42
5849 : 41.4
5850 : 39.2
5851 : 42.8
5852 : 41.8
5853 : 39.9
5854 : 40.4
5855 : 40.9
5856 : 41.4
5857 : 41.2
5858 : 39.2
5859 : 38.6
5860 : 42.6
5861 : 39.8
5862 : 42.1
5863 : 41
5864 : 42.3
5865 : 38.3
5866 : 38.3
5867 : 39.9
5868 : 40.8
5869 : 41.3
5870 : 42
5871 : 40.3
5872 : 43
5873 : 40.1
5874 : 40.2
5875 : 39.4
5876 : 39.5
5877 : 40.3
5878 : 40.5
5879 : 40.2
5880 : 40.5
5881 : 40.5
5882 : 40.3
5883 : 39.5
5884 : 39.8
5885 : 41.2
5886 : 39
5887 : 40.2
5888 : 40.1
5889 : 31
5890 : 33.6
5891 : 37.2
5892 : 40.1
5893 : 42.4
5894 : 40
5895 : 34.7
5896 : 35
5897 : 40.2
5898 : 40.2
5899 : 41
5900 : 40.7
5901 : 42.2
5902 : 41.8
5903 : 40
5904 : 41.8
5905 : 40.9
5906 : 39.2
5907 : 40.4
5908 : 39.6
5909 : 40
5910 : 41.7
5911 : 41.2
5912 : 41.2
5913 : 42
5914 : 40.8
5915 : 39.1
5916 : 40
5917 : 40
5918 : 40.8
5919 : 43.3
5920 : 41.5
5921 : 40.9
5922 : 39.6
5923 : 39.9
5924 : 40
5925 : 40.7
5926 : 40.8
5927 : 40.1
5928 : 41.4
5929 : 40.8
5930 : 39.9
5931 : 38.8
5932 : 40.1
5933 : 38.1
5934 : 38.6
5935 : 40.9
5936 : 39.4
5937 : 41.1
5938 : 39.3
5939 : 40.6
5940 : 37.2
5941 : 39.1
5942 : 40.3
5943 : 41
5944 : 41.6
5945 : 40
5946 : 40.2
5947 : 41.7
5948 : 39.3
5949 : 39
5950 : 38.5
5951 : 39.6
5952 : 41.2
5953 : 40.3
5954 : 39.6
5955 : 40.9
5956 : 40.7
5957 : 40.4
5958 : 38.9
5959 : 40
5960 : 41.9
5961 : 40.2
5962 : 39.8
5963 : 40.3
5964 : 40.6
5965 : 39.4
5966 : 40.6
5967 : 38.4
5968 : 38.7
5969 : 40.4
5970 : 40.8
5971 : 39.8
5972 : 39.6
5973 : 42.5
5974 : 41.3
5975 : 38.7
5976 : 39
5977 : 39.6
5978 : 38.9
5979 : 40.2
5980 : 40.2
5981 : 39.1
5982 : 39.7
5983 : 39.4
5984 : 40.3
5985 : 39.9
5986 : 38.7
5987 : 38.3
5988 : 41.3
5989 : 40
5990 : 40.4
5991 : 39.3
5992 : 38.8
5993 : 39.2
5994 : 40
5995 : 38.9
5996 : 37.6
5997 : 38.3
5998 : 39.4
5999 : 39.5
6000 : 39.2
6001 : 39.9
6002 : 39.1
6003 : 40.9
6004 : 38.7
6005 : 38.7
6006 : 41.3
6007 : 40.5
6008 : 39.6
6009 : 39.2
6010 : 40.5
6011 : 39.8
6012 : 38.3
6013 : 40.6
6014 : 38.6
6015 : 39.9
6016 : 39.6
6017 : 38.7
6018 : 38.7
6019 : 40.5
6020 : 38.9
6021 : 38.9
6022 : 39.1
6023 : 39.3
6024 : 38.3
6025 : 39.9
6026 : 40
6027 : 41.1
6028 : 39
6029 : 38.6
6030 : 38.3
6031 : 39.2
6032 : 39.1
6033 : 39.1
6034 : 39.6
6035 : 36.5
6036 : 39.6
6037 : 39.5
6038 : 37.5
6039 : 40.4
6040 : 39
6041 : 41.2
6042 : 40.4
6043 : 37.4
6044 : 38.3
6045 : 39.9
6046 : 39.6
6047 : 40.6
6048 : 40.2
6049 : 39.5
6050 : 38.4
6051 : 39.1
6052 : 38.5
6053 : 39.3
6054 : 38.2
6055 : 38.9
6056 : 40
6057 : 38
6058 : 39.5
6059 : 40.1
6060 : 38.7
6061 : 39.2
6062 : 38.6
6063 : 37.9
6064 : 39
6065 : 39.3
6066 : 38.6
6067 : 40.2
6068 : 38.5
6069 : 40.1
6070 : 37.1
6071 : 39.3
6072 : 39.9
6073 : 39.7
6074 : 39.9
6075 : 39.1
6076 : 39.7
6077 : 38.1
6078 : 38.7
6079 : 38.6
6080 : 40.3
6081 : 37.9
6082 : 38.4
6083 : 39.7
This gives 0.1 angstrom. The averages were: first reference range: 39.7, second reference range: 39.1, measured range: 39.3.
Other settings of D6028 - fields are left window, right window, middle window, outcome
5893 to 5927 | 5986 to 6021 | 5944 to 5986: -0.2 angstrom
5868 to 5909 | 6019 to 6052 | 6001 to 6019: -0.1 angstrom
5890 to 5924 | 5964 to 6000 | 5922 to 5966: -0.2 angstrom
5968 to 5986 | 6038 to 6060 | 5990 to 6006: 0.2 angstrom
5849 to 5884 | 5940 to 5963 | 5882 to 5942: 0.7 angstrom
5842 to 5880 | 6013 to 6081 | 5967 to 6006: 0.1 angstrom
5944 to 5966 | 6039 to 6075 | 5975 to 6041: 0.5 angstrom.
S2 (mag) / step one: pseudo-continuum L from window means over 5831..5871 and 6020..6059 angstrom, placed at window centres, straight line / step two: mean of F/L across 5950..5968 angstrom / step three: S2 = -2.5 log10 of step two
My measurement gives 0.00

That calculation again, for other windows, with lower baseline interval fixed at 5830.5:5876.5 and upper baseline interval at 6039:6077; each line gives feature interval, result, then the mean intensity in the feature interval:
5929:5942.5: 0.02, 39.5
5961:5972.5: 0.00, 39.9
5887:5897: 0.09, 37.4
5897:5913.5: -0.01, 40.8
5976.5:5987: 0.01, 39.5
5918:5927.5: -0.01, 40.8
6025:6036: 0.01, 39.1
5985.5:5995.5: 0.01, 39.5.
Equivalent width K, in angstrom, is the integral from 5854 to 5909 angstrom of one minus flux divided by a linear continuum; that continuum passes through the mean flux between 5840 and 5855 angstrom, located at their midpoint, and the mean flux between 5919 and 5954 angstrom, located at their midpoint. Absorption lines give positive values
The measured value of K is 1.3 angstrom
